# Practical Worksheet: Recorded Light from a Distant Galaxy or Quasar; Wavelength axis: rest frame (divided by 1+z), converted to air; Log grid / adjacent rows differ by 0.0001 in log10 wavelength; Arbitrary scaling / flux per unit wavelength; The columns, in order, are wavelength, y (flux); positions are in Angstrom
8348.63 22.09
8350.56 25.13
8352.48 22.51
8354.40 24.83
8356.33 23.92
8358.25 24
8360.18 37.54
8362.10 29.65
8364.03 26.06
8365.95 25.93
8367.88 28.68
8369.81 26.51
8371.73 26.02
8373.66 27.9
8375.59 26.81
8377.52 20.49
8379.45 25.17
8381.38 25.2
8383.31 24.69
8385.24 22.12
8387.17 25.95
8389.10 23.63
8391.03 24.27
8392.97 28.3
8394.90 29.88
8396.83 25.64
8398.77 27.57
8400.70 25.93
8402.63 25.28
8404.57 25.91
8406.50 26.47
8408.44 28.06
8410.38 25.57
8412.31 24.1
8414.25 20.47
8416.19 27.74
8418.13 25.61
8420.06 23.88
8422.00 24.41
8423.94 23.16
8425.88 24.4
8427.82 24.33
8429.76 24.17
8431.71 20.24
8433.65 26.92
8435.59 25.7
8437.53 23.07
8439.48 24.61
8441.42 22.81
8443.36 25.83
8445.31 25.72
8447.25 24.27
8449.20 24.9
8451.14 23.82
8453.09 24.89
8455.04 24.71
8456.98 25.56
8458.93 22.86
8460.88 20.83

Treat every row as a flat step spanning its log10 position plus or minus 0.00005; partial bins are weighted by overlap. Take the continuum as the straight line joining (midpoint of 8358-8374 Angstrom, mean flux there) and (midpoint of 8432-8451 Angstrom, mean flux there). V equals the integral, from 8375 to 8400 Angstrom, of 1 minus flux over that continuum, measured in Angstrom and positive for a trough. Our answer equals 1.7 Angstrom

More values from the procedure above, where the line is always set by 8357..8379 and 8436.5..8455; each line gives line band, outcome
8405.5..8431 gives 0.7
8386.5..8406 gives -0.1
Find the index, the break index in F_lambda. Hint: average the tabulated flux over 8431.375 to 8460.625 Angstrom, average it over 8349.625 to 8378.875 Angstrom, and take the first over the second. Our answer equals 0.9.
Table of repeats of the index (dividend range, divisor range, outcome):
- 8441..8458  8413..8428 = 1.02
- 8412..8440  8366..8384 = 0.94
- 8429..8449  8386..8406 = 0.93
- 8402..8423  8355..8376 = 0.92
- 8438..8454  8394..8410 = 0.92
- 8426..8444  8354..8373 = 0.88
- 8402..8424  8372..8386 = 1.02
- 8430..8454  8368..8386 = 0.97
